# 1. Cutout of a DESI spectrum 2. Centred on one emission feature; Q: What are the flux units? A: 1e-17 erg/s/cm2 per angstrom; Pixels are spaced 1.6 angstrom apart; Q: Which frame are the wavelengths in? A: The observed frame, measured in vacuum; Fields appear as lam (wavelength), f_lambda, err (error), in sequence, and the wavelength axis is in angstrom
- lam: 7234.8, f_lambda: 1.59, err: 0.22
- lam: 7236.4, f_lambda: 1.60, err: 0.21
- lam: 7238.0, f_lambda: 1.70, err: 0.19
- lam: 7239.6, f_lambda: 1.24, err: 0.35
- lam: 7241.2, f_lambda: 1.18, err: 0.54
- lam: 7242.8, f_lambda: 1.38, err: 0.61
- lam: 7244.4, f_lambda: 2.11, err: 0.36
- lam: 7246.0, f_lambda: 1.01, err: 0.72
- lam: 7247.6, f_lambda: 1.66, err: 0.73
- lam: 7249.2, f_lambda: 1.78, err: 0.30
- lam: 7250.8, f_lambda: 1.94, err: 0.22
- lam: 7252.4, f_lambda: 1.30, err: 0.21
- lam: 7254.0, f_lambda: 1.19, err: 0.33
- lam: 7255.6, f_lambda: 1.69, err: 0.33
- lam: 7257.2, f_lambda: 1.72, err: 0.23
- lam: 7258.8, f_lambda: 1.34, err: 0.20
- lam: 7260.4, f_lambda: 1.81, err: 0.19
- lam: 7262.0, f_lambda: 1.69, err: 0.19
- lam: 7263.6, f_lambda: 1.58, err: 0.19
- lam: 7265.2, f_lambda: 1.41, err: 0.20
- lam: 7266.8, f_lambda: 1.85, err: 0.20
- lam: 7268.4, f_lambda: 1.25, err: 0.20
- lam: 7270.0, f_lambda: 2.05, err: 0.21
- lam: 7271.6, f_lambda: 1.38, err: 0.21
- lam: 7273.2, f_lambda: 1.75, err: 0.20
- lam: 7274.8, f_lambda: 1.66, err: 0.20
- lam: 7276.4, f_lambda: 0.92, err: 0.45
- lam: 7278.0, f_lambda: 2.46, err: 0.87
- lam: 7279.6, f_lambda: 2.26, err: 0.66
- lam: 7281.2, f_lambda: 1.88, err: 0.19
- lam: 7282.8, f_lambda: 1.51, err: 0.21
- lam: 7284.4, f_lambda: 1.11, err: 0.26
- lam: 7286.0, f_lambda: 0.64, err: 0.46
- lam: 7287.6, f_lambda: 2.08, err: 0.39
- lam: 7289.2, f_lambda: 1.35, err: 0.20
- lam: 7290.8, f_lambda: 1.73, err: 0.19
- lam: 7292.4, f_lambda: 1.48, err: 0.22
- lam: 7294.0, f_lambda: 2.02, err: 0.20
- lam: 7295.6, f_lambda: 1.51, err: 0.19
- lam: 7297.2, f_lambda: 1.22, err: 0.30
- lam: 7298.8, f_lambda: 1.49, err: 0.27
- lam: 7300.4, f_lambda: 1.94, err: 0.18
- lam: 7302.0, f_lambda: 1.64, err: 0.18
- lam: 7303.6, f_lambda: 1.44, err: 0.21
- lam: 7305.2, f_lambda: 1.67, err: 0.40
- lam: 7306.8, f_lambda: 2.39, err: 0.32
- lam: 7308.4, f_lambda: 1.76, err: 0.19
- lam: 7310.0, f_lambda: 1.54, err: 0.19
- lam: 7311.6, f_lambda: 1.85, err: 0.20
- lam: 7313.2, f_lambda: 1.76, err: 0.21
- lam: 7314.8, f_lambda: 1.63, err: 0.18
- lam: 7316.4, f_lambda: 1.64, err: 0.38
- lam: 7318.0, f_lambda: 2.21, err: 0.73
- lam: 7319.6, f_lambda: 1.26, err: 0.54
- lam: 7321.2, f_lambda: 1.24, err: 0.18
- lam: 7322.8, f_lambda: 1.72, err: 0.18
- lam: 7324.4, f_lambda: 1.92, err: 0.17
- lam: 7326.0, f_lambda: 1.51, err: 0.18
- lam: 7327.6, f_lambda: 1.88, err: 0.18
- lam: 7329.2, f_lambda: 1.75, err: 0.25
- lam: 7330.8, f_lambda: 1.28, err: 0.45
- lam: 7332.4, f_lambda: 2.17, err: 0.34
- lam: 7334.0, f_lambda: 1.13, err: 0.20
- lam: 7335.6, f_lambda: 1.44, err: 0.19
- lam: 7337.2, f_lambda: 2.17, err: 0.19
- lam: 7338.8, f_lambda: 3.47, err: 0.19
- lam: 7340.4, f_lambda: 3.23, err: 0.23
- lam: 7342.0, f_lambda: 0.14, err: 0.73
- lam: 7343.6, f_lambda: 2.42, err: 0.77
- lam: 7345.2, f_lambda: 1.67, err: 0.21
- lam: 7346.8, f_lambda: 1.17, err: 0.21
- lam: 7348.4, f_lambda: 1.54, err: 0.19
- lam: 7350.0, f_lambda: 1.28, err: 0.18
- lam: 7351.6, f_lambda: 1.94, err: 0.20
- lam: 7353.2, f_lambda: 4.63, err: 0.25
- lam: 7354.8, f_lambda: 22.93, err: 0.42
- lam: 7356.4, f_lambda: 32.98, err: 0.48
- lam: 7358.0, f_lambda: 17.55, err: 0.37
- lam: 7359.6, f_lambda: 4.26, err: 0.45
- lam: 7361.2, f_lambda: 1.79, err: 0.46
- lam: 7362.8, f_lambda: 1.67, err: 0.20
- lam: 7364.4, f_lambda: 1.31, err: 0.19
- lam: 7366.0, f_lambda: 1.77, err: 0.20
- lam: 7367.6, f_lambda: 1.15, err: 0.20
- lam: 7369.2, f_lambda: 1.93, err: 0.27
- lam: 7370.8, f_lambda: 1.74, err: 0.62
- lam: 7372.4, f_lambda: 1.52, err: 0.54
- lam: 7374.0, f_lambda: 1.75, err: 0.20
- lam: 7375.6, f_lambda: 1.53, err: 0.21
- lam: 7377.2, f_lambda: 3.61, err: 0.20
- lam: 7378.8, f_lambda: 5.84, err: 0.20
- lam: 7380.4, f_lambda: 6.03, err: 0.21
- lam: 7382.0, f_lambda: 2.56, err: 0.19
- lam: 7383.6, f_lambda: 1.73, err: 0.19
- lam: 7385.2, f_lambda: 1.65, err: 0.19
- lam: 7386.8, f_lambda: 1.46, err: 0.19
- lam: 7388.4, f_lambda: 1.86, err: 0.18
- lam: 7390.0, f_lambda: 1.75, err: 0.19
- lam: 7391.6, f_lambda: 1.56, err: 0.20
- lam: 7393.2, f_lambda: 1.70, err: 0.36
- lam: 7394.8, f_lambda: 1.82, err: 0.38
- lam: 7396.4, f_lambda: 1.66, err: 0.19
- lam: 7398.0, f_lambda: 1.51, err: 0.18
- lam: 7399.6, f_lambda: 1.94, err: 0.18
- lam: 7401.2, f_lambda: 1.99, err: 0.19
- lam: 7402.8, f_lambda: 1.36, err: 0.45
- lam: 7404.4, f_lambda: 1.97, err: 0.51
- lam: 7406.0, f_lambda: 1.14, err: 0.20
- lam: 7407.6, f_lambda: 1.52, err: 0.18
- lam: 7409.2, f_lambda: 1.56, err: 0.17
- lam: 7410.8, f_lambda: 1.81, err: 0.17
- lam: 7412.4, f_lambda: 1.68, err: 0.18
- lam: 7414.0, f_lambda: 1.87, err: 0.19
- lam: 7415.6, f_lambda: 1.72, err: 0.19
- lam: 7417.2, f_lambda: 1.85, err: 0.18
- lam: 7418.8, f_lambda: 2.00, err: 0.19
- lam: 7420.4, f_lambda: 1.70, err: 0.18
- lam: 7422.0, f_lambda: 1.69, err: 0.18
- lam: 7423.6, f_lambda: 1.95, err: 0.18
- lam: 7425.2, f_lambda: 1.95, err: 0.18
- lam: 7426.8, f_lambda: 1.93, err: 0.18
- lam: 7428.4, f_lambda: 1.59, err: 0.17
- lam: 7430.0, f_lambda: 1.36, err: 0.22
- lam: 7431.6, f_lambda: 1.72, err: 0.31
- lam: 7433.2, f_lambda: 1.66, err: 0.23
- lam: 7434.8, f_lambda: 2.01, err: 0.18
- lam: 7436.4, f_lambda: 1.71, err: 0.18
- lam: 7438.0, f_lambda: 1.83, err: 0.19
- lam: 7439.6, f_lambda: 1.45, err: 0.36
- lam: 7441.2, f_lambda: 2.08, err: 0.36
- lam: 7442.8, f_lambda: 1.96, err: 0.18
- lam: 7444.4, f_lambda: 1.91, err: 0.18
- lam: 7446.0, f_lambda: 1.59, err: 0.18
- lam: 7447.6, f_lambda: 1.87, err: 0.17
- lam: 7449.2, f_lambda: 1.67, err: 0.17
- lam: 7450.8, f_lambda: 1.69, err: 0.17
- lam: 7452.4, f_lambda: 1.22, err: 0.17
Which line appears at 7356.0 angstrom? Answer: H-alpha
